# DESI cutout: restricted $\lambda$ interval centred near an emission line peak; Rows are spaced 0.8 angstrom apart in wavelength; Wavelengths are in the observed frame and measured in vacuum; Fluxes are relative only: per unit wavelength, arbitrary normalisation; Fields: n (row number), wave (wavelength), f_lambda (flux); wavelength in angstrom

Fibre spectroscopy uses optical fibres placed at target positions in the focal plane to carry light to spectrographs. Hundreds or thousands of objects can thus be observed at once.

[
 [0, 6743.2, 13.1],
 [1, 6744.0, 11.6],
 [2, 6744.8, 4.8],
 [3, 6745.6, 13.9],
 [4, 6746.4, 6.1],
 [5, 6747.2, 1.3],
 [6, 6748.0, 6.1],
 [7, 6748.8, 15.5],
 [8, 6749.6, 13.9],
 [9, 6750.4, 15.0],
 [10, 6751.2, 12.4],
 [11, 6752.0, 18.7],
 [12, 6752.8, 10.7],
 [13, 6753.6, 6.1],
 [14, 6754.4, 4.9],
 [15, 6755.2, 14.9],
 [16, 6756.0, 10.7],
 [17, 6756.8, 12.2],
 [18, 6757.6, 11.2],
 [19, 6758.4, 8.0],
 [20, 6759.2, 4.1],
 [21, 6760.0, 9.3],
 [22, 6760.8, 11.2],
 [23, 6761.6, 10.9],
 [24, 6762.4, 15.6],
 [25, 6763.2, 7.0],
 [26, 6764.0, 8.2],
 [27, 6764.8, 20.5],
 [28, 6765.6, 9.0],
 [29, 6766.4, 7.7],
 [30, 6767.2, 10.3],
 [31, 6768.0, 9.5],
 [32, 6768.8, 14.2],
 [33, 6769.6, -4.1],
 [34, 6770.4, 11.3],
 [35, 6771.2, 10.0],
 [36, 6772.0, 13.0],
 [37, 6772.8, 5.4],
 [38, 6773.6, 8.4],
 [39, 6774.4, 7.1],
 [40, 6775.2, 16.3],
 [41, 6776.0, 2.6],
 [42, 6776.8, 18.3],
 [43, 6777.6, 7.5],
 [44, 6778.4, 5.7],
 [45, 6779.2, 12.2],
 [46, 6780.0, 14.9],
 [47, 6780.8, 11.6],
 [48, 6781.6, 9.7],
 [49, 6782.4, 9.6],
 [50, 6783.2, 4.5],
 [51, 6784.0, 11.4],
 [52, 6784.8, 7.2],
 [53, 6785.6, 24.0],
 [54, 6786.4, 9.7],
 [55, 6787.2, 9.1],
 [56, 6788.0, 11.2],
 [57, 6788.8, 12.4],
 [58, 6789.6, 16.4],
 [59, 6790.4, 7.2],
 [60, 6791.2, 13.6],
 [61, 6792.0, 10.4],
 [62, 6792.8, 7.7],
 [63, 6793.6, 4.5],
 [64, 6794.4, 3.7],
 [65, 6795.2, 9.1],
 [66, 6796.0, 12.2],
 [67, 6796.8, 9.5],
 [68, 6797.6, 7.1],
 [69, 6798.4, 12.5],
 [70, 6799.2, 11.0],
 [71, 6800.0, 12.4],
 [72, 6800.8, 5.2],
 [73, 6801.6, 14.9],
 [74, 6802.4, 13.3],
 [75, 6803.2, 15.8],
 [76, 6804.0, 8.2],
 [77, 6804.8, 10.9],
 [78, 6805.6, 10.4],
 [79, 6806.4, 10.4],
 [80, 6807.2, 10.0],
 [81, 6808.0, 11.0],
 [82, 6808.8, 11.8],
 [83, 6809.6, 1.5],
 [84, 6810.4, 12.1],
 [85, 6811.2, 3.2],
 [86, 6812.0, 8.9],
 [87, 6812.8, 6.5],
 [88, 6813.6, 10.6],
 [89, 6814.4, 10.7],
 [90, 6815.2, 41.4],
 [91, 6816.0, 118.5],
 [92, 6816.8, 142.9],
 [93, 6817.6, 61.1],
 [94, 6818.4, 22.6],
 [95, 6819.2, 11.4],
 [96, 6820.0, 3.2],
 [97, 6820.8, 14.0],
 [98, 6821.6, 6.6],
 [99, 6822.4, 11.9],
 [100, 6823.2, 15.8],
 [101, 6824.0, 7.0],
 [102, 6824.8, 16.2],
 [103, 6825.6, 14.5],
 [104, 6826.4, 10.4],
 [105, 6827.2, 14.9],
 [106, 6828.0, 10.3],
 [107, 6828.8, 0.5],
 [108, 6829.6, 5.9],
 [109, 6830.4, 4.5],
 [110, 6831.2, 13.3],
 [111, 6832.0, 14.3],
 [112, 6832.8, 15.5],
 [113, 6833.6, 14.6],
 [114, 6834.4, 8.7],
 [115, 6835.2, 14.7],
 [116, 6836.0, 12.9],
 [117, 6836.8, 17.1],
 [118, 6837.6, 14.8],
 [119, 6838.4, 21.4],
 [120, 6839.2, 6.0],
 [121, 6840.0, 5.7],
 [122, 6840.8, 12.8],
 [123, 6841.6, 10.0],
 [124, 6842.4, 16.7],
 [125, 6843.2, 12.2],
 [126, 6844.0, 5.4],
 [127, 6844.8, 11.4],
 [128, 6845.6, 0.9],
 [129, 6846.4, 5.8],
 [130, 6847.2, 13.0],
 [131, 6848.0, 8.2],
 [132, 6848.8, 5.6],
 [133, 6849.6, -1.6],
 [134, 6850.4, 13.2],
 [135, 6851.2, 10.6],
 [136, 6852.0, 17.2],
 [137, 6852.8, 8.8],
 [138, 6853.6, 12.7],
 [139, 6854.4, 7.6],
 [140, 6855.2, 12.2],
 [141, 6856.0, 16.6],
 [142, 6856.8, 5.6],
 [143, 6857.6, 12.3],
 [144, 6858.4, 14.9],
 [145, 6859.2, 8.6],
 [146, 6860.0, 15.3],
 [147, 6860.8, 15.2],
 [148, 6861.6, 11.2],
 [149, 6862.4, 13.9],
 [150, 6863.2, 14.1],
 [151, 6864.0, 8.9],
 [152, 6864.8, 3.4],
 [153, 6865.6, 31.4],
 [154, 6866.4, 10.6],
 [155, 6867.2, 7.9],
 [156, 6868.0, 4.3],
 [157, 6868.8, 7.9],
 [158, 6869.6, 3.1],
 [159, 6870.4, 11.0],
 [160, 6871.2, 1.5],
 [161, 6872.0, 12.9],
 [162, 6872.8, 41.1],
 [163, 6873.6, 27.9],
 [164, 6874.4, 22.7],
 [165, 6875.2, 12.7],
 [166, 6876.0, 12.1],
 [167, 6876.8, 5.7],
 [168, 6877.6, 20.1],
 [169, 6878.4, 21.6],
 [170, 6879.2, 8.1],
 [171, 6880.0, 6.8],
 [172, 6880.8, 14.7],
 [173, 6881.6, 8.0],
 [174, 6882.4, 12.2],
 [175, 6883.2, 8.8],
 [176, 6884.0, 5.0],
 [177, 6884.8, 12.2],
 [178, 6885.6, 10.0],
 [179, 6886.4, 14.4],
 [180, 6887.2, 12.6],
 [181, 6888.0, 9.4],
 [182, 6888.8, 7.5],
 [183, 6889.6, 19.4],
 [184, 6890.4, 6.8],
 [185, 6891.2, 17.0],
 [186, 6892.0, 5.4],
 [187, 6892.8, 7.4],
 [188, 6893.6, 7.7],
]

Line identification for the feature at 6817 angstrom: H-alpha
